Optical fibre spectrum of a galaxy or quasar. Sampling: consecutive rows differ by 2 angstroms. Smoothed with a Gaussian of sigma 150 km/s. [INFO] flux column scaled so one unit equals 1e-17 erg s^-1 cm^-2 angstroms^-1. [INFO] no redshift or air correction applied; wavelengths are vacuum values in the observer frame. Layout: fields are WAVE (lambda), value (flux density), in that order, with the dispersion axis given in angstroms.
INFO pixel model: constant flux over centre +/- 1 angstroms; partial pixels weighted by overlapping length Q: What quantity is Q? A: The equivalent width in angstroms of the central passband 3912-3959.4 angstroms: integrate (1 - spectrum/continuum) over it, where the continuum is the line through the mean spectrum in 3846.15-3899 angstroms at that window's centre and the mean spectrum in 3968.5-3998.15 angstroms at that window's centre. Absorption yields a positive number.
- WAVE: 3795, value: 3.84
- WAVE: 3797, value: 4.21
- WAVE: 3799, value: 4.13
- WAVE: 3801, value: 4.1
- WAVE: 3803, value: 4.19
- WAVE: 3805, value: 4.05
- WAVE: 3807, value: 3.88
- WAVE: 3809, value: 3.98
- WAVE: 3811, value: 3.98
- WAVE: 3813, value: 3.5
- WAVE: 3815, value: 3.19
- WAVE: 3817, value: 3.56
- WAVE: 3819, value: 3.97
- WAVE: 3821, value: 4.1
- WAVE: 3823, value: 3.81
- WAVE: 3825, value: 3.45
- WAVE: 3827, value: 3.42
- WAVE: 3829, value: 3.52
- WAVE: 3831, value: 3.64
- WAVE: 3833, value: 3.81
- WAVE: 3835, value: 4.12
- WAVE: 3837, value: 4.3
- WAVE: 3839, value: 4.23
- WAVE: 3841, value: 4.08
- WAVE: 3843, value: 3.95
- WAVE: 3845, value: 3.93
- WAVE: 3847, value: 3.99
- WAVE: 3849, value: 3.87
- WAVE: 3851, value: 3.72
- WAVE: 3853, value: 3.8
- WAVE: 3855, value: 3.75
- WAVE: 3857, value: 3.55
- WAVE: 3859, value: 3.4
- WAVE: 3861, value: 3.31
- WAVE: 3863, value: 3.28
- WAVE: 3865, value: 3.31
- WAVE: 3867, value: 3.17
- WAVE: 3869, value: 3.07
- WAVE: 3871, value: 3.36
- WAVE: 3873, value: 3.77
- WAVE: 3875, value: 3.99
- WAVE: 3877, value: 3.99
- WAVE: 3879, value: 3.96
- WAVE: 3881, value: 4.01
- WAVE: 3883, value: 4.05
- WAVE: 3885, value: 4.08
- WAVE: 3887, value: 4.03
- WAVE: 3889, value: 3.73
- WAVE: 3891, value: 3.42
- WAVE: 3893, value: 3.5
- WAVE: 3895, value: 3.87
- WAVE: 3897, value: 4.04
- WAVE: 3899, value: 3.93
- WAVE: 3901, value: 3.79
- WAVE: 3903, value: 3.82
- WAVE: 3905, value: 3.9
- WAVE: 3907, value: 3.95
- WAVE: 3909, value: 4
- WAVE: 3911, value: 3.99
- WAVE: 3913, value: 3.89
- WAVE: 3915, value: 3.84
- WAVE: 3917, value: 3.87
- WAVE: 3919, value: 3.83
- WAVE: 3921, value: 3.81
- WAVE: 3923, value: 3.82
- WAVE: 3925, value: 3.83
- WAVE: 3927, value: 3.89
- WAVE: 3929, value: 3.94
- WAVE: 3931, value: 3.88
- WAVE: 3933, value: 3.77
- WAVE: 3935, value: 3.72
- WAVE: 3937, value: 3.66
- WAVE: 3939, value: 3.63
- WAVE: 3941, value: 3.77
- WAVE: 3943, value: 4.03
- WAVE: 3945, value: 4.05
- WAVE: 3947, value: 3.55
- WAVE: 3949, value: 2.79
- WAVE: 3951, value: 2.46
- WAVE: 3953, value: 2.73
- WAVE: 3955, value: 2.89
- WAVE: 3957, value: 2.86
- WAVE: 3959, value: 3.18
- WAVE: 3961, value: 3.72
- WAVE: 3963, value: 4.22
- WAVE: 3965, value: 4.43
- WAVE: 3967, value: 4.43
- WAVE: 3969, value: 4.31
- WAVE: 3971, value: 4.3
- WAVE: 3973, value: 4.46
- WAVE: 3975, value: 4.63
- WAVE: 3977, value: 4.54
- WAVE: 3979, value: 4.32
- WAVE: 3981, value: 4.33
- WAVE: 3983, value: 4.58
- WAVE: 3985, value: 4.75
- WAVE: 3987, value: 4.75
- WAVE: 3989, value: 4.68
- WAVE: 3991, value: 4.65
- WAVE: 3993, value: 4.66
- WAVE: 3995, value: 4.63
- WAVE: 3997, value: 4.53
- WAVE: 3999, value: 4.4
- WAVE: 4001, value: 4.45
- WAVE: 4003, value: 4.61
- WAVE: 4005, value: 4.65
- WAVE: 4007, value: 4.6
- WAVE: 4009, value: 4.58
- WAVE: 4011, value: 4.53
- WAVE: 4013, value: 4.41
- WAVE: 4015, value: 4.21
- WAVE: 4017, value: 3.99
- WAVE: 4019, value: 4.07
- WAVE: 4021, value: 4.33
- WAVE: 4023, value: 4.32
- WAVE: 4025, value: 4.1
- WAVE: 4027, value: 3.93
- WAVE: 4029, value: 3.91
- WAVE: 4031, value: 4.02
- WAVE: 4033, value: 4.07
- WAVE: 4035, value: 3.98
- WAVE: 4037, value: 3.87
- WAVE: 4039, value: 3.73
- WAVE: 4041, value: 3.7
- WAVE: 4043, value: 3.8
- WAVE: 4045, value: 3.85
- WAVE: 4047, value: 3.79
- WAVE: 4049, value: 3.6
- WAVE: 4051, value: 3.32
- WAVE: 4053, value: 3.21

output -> 6.7 angstroms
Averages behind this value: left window 3.7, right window 4.54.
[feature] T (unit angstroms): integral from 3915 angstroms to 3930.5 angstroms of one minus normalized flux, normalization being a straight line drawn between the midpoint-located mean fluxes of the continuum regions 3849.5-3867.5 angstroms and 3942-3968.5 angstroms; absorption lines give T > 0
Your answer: -1.6 angstroms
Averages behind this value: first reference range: 3.5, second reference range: 3.5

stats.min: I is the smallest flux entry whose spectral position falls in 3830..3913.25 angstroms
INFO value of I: 3.07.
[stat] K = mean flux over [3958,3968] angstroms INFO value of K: 4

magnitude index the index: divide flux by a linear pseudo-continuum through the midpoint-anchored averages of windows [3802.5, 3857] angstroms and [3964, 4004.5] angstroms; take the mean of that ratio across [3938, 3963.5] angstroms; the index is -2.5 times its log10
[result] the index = 0.29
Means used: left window 3.84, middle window 3.36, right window 4.52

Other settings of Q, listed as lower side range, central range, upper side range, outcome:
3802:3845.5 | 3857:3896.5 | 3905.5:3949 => 1.89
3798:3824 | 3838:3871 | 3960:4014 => 3.16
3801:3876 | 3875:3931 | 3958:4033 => 1.47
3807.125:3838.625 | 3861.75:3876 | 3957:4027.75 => 1.85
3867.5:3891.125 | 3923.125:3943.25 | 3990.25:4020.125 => 1.34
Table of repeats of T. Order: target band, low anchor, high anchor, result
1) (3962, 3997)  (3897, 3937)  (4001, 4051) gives -4.45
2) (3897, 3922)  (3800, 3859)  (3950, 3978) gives -0.52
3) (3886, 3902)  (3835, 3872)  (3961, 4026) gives 0.46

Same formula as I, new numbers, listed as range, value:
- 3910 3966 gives 2.46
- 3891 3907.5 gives 3.42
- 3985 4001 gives 4.4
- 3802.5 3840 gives 3.19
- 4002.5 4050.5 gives 3.6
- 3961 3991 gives 3.72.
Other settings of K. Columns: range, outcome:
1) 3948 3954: 2.66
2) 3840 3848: 3.99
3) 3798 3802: 4.12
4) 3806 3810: 3.93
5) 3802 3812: 4.02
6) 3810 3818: 3.56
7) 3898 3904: 3.85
